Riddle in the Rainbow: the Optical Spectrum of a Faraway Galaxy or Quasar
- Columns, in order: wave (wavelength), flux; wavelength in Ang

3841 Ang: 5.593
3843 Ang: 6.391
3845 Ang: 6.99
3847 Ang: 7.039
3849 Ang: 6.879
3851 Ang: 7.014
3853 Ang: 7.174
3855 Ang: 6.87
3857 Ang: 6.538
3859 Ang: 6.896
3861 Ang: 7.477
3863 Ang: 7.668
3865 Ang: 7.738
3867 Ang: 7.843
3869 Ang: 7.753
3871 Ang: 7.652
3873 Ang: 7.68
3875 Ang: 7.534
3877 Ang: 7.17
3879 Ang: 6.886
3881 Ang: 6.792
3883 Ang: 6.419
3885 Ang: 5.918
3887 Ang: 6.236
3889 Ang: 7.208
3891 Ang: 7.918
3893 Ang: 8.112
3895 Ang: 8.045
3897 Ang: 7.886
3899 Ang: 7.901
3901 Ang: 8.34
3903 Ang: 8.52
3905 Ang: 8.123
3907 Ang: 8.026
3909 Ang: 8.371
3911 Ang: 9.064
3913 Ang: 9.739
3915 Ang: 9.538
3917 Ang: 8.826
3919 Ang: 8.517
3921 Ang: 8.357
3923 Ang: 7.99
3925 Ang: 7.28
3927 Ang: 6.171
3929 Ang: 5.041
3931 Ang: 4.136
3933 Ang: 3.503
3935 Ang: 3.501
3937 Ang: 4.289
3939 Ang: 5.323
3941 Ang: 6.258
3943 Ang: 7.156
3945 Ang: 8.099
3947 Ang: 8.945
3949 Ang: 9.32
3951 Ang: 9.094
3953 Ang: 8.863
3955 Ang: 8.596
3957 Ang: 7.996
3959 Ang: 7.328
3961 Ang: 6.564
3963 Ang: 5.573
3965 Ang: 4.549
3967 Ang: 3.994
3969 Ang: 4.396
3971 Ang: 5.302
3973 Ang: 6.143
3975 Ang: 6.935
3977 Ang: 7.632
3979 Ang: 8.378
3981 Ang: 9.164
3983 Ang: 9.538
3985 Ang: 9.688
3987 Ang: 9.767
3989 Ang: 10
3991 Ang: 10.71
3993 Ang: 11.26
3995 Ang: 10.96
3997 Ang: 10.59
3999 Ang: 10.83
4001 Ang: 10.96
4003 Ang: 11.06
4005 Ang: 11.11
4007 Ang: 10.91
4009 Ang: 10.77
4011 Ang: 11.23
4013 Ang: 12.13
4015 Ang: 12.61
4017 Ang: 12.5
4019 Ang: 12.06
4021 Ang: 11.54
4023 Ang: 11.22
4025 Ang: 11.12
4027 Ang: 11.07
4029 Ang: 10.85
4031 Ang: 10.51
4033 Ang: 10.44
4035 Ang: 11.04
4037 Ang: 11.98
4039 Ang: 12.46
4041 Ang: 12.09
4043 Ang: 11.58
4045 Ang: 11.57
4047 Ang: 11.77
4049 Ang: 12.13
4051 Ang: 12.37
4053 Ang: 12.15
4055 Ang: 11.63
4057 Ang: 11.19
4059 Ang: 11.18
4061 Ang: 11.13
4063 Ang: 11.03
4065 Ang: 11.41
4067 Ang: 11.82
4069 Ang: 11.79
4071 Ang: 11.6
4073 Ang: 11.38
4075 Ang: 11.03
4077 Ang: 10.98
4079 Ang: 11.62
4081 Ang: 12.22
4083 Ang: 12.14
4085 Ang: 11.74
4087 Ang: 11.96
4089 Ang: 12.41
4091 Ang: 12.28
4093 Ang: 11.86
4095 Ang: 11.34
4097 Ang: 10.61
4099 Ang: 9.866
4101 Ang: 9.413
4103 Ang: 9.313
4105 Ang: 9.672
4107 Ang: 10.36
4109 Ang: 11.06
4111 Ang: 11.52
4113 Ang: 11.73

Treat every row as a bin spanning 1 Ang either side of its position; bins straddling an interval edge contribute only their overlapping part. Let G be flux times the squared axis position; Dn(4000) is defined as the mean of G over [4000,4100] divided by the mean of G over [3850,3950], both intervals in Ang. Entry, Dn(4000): 1.70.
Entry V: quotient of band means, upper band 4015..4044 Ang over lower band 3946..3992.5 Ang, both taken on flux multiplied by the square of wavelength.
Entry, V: 1.52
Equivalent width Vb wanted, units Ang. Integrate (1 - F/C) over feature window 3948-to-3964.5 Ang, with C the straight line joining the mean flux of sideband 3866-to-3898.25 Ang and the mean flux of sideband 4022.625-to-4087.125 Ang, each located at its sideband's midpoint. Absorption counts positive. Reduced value 2.3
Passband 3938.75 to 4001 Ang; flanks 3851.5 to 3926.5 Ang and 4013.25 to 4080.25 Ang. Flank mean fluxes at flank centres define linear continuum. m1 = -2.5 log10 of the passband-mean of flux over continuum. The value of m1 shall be 0.20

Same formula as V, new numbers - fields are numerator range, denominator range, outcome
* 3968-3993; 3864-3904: 1.16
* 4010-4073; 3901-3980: 1.72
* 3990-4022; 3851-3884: 1.68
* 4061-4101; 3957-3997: 1.53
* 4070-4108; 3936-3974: 1.77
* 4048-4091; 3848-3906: 1.74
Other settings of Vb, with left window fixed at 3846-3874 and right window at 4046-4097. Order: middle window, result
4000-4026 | -2.5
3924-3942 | 7.7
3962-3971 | 4.5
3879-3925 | 1.3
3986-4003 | -1.0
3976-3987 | 1.0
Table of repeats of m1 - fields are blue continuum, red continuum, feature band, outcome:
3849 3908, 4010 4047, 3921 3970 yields 0.39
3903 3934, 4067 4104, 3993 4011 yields -0.16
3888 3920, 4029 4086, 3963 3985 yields 0.42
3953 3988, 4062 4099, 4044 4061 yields -0.12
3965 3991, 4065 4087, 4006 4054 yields -0.19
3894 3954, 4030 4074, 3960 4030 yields 0.04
